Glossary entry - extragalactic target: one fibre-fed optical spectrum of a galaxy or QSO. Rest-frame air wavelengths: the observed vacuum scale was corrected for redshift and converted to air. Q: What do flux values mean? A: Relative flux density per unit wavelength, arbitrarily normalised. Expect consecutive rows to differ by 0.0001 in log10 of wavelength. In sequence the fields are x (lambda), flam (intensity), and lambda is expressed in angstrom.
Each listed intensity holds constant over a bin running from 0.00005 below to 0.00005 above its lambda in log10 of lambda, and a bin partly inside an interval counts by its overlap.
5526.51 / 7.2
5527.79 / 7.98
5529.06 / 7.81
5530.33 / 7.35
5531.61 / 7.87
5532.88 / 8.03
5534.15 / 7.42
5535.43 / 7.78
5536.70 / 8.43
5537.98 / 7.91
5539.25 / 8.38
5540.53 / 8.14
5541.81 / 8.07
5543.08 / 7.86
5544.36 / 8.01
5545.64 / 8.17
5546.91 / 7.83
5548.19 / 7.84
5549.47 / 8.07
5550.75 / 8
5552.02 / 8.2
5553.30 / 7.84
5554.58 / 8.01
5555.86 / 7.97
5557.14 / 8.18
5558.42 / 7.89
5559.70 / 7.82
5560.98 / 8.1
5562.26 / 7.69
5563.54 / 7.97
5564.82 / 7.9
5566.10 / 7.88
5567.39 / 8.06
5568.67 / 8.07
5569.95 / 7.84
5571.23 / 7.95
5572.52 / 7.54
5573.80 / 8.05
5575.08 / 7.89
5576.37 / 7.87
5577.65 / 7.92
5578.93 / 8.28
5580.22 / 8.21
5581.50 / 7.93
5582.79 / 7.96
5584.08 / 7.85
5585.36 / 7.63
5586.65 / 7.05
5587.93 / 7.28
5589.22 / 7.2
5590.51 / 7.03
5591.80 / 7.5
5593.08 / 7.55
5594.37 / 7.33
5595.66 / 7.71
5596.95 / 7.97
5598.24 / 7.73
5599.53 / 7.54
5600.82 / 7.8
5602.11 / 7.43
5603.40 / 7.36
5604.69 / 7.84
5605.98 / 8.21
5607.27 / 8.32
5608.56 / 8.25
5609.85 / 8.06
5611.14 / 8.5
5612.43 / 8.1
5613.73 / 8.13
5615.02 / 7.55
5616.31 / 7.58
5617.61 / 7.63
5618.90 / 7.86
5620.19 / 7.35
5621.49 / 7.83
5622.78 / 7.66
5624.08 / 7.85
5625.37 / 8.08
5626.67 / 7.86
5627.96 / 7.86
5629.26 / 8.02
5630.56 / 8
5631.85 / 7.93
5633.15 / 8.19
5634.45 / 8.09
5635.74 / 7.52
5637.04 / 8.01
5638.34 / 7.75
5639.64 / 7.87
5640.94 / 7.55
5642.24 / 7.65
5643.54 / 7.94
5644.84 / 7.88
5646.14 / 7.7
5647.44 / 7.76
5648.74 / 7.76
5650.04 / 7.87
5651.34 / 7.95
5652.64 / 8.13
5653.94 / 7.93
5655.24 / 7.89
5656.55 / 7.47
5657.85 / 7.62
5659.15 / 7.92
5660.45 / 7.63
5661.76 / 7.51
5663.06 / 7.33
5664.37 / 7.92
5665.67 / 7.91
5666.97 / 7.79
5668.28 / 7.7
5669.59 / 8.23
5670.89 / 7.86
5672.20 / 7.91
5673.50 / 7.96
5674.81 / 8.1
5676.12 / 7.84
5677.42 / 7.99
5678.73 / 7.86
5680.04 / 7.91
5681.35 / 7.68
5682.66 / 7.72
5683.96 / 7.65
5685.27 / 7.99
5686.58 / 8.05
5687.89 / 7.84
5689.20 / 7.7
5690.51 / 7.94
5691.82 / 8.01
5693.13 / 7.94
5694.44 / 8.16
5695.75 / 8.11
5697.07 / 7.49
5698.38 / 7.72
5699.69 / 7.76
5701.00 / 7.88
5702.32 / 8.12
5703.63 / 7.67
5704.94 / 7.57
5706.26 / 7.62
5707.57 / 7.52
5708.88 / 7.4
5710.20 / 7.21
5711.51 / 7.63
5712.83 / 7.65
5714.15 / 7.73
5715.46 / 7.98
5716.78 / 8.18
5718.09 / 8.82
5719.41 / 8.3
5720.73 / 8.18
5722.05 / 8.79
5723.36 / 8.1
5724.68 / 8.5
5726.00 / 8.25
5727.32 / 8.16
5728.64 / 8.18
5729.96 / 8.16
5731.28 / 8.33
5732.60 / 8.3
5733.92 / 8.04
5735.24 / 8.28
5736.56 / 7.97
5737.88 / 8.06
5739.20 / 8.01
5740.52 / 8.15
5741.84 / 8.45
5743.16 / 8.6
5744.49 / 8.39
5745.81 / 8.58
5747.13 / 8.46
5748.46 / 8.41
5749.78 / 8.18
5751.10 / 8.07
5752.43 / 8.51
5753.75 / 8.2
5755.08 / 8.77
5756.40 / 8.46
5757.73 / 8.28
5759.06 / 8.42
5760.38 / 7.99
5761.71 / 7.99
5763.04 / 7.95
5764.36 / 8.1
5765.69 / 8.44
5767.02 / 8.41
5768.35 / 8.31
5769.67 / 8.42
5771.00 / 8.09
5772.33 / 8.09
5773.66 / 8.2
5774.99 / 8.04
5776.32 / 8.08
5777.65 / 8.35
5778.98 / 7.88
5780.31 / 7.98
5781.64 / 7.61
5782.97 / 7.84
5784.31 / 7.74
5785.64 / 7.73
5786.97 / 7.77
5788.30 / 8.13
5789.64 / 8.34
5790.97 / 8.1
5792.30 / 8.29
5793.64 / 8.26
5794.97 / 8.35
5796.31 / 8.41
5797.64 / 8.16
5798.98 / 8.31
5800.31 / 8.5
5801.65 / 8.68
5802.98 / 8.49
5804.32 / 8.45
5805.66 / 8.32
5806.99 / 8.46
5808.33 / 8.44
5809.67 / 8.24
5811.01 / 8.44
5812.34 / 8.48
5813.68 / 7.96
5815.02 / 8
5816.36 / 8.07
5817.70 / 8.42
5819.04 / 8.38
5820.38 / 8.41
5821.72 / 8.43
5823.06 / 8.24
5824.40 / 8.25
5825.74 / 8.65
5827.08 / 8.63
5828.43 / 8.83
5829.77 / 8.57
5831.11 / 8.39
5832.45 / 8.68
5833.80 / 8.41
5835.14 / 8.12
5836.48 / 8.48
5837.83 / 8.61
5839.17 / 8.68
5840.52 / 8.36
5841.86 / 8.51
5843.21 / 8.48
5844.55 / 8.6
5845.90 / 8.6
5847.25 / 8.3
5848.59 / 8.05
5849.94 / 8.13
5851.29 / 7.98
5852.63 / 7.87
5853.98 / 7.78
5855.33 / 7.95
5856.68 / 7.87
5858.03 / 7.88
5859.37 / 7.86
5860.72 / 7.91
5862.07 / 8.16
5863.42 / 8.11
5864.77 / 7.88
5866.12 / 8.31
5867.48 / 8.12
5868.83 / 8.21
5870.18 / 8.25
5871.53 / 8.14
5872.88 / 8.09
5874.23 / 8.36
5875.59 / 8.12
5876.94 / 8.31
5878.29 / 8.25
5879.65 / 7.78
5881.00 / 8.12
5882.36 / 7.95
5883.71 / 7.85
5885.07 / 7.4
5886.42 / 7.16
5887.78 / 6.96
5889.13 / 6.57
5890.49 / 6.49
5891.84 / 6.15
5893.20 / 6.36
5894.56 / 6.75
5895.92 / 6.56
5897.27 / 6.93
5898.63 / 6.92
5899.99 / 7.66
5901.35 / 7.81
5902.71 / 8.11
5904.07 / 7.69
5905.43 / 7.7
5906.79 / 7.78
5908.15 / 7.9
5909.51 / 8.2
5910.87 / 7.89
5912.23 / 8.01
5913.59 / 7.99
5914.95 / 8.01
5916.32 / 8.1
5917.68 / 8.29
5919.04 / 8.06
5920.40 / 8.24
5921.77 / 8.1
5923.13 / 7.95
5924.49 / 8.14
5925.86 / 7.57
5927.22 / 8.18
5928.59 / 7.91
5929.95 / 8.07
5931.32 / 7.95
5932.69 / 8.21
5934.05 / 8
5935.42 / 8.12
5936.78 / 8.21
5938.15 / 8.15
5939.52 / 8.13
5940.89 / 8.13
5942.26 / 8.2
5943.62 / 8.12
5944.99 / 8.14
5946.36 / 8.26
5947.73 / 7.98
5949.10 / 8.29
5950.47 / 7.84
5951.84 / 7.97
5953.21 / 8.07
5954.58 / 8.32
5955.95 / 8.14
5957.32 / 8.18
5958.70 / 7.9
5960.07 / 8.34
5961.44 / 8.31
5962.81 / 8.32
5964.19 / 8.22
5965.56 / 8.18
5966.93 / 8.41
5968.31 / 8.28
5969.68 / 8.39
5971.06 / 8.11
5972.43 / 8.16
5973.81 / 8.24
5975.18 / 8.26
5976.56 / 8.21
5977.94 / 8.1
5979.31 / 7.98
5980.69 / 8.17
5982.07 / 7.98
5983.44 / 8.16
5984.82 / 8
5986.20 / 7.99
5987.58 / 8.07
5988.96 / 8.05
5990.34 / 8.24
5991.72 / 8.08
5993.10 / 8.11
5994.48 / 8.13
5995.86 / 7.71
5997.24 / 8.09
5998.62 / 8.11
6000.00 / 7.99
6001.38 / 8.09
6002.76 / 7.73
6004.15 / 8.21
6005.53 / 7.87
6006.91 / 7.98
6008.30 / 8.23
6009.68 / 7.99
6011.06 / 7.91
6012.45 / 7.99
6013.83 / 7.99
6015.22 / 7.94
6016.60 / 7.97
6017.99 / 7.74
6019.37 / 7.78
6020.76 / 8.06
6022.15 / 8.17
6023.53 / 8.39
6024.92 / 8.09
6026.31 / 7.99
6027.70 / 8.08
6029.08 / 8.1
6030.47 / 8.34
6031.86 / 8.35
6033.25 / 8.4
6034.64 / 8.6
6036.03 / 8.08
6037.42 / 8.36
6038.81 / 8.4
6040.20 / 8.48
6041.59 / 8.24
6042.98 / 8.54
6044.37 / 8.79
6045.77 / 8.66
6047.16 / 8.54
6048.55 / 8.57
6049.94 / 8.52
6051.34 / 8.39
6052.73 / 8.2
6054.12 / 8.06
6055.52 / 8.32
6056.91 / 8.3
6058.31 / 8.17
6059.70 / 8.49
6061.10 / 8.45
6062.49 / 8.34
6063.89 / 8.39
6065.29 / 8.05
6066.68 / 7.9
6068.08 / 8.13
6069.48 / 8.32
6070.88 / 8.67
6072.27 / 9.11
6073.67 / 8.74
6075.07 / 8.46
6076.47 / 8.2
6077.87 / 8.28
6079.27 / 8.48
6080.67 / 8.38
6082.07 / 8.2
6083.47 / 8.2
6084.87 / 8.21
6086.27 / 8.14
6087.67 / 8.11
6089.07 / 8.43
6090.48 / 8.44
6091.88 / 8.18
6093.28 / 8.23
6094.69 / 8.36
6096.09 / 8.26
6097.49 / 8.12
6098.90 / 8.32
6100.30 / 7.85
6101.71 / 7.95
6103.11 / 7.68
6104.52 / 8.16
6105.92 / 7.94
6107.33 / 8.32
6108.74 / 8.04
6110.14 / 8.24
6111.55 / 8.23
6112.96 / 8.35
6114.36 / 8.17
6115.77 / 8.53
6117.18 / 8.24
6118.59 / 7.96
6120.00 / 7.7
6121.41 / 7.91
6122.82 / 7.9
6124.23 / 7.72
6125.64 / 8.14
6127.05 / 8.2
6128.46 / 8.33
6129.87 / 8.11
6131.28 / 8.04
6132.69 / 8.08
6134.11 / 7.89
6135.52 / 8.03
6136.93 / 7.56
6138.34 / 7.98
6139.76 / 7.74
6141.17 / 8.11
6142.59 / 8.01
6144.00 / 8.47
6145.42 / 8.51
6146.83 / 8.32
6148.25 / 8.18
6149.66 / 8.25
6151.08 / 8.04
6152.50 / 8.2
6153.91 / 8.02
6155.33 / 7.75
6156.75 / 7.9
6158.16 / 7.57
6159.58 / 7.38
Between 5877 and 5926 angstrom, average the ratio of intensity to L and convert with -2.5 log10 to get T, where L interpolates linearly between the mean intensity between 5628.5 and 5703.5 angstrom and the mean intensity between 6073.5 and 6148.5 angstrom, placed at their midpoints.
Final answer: 0.06 mag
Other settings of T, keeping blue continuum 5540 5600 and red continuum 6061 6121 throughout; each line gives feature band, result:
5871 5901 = 0.10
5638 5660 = 0.01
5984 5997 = 0.02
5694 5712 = 0.03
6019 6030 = 0.01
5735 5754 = -0.04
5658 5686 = 0.01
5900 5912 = 0.03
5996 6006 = 0.02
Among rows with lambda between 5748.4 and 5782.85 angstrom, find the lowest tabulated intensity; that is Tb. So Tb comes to 7.61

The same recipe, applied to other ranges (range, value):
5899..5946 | 7.57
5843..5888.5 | 6.96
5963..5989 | 7.98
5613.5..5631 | 7.35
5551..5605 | 7.03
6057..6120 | 7.68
